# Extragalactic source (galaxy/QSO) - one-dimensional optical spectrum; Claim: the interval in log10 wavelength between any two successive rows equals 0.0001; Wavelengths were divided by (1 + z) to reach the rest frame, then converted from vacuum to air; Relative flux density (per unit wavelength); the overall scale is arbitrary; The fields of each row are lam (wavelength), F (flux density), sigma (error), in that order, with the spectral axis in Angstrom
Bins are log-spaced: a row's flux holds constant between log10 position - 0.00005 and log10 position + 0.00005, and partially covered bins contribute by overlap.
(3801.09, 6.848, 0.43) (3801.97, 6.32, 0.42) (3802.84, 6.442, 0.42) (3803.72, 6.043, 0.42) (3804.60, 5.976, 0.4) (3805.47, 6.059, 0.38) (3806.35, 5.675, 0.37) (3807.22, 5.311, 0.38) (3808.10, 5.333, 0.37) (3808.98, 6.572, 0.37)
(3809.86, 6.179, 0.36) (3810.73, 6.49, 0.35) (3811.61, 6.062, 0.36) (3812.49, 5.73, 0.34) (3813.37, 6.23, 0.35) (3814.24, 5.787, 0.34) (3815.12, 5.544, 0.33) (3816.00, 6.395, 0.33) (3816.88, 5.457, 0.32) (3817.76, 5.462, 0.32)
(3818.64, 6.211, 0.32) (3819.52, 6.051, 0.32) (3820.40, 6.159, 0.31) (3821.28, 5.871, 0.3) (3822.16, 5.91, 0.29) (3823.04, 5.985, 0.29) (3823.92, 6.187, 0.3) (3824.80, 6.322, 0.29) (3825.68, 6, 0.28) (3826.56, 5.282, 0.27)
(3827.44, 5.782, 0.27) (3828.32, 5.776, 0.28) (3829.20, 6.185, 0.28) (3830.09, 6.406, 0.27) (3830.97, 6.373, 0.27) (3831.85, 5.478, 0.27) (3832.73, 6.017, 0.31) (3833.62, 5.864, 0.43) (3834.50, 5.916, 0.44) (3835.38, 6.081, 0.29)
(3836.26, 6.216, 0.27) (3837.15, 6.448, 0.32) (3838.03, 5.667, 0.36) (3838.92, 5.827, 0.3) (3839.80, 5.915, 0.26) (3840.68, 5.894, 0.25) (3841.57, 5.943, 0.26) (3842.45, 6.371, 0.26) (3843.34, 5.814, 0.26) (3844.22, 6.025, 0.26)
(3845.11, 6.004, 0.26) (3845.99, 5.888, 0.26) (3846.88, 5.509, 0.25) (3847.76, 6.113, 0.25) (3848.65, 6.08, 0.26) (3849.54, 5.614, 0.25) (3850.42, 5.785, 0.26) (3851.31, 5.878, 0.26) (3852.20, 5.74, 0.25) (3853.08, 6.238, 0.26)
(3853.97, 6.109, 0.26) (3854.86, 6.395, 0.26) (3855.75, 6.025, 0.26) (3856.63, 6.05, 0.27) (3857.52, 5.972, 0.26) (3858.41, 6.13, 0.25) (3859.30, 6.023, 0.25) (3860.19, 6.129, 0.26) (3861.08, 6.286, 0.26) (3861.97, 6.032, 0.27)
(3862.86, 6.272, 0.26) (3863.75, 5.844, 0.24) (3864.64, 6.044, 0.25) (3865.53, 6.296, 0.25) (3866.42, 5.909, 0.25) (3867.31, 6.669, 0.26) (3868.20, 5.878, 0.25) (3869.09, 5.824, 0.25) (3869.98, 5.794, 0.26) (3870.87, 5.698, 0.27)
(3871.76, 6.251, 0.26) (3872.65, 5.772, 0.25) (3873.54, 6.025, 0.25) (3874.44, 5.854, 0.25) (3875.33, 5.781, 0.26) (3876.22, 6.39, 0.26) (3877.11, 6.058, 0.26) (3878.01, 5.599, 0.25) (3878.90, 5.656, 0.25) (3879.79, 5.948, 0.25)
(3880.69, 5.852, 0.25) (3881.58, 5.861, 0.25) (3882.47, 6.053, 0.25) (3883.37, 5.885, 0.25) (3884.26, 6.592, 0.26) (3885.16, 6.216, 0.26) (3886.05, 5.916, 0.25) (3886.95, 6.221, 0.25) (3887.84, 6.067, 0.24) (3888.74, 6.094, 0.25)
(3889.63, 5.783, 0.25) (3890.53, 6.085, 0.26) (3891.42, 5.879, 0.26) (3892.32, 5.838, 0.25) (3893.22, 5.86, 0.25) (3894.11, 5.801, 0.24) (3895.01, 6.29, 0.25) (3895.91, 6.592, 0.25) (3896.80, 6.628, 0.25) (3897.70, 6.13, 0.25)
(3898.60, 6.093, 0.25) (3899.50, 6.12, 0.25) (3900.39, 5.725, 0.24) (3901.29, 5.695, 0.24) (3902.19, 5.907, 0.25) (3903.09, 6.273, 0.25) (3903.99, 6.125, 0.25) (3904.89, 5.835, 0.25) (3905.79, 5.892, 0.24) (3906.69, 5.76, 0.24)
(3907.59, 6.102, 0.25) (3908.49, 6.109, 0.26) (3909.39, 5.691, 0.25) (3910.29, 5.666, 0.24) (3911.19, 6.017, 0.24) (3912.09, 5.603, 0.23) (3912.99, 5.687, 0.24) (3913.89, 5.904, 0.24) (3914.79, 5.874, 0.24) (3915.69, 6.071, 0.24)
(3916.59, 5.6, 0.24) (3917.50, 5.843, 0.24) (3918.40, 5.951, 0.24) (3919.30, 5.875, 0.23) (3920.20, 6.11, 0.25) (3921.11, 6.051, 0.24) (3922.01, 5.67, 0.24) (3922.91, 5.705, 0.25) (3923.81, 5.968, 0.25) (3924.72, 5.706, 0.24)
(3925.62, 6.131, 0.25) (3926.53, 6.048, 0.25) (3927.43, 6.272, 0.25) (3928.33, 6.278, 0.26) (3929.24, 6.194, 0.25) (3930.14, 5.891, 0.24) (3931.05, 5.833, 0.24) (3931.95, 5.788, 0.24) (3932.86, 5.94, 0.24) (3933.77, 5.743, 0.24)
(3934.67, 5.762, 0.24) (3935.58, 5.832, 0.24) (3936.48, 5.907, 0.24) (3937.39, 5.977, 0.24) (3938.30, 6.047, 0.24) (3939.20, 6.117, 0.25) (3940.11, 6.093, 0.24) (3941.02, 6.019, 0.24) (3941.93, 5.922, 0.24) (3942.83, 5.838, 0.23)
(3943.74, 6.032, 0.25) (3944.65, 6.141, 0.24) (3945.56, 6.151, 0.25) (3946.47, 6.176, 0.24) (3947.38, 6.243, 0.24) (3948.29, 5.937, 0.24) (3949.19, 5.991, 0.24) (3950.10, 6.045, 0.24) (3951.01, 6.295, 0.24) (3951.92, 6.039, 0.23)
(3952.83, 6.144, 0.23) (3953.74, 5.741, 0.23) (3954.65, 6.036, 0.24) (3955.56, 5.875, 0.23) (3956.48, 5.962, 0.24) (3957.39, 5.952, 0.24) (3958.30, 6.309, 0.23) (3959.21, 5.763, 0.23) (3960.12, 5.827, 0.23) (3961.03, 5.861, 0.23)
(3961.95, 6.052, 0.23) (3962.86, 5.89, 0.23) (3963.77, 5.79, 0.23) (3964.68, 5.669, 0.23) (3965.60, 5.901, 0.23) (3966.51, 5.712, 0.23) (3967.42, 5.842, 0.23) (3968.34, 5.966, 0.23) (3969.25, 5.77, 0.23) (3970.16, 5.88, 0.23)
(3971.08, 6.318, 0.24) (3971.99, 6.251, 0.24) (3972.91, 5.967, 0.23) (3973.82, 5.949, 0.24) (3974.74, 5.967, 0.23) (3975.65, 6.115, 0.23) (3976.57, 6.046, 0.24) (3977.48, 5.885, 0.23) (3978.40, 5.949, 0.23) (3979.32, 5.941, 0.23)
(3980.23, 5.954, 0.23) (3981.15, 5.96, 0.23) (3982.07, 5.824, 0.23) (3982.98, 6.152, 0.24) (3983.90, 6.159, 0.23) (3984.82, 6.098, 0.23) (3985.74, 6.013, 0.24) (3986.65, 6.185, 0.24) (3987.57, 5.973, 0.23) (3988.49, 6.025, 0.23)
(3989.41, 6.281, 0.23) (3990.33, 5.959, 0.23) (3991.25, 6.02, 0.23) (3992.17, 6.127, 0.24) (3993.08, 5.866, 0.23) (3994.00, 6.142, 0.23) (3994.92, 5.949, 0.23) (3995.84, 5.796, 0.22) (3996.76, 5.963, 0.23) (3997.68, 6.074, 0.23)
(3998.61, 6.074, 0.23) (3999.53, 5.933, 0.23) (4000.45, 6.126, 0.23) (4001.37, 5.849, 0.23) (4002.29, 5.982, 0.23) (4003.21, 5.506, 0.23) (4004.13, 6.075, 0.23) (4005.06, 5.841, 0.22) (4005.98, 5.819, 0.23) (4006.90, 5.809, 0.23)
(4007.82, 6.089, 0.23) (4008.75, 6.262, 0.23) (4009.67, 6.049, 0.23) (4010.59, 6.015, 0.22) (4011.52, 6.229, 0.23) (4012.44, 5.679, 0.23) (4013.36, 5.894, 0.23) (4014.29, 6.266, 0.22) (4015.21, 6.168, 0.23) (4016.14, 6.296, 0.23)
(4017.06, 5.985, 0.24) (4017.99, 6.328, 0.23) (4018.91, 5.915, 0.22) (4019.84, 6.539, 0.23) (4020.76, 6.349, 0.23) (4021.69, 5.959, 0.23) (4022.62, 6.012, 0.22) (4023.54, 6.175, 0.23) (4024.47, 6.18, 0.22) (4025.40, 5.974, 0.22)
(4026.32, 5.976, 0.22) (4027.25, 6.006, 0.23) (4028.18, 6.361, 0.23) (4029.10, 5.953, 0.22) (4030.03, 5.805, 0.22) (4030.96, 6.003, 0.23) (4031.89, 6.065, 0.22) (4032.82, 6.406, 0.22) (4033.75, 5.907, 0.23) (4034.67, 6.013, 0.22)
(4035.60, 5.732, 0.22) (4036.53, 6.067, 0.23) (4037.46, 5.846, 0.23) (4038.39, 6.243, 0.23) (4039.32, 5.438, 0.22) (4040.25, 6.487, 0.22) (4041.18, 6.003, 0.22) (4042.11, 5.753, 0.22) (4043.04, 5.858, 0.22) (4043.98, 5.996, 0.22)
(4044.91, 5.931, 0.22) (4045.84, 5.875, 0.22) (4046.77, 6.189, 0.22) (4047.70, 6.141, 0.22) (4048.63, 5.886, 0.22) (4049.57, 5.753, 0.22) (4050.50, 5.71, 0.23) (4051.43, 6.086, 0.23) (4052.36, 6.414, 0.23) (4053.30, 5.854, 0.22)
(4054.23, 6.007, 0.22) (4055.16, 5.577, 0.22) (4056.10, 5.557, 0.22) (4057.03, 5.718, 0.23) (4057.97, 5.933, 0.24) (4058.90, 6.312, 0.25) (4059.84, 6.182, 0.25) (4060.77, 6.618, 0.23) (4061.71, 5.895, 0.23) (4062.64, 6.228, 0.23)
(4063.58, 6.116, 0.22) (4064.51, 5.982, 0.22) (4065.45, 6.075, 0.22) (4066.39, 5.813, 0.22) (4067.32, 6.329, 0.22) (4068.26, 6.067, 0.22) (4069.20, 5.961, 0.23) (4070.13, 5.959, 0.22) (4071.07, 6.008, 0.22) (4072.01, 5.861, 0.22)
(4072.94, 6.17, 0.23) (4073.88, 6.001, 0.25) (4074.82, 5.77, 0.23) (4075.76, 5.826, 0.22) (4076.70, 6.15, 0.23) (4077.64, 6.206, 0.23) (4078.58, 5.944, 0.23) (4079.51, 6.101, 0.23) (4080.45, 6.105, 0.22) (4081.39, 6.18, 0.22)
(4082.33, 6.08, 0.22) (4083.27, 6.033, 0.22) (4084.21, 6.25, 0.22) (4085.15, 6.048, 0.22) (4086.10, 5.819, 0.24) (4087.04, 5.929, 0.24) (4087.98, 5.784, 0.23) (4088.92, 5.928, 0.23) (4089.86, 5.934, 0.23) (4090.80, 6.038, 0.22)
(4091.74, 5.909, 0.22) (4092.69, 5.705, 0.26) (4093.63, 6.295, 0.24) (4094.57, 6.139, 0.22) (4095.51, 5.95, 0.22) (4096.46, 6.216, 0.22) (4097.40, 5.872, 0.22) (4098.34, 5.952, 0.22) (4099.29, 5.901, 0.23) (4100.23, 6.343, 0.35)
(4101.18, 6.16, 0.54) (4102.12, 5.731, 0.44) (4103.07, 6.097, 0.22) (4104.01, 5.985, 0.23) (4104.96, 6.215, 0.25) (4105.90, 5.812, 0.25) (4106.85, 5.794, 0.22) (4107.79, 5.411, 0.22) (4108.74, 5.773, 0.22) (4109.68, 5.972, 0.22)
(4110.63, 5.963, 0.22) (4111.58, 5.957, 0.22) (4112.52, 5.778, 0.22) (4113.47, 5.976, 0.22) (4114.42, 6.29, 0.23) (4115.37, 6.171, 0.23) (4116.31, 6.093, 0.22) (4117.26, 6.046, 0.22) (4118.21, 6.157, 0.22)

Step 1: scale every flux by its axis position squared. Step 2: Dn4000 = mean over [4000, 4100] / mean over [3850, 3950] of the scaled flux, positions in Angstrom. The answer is 1.08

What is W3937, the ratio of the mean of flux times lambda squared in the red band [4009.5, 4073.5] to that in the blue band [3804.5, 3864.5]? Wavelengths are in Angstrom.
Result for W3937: 1.12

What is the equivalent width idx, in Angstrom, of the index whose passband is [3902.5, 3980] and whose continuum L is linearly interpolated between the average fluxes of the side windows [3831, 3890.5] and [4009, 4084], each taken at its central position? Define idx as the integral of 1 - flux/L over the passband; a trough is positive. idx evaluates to 0.8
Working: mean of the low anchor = 6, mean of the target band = 5.95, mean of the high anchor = 6.03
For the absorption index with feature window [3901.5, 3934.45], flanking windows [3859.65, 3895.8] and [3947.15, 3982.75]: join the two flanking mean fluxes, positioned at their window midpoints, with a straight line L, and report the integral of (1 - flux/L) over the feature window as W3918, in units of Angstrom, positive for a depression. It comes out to 0.4 Angstrom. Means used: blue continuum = 6.01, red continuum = 5.97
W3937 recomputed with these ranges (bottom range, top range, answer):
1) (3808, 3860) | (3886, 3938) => 1.04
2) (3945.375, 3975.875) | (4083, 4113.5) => 1.07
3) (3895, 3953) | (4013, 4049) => 1.07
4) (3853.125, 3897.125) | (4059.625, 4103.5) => 1.11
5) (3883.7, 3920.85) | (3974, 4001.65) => 1.05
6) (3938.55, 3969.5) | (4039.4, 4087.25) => 1.06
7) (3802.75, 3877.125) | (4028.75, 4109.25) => 1.12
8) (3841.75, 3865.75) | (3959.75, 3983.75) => 1.05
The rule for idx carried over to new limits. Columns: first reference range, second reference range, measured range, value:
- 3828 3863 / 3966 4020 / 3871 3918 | 0.3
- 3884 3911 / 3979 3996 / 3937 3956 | 0.0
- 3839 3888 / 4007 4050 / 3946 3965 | 0.1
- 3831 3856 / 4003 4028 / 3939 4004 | 0.5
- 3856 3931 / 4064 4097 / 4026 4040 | 0.0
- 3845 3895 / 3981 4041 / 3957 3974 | 0.3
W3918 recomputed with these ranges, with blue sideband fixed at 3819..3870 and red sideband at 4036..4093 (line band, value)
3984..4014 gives 0.02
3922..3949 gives 0.08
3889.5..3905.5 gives -0.10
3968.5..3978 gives -0.02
